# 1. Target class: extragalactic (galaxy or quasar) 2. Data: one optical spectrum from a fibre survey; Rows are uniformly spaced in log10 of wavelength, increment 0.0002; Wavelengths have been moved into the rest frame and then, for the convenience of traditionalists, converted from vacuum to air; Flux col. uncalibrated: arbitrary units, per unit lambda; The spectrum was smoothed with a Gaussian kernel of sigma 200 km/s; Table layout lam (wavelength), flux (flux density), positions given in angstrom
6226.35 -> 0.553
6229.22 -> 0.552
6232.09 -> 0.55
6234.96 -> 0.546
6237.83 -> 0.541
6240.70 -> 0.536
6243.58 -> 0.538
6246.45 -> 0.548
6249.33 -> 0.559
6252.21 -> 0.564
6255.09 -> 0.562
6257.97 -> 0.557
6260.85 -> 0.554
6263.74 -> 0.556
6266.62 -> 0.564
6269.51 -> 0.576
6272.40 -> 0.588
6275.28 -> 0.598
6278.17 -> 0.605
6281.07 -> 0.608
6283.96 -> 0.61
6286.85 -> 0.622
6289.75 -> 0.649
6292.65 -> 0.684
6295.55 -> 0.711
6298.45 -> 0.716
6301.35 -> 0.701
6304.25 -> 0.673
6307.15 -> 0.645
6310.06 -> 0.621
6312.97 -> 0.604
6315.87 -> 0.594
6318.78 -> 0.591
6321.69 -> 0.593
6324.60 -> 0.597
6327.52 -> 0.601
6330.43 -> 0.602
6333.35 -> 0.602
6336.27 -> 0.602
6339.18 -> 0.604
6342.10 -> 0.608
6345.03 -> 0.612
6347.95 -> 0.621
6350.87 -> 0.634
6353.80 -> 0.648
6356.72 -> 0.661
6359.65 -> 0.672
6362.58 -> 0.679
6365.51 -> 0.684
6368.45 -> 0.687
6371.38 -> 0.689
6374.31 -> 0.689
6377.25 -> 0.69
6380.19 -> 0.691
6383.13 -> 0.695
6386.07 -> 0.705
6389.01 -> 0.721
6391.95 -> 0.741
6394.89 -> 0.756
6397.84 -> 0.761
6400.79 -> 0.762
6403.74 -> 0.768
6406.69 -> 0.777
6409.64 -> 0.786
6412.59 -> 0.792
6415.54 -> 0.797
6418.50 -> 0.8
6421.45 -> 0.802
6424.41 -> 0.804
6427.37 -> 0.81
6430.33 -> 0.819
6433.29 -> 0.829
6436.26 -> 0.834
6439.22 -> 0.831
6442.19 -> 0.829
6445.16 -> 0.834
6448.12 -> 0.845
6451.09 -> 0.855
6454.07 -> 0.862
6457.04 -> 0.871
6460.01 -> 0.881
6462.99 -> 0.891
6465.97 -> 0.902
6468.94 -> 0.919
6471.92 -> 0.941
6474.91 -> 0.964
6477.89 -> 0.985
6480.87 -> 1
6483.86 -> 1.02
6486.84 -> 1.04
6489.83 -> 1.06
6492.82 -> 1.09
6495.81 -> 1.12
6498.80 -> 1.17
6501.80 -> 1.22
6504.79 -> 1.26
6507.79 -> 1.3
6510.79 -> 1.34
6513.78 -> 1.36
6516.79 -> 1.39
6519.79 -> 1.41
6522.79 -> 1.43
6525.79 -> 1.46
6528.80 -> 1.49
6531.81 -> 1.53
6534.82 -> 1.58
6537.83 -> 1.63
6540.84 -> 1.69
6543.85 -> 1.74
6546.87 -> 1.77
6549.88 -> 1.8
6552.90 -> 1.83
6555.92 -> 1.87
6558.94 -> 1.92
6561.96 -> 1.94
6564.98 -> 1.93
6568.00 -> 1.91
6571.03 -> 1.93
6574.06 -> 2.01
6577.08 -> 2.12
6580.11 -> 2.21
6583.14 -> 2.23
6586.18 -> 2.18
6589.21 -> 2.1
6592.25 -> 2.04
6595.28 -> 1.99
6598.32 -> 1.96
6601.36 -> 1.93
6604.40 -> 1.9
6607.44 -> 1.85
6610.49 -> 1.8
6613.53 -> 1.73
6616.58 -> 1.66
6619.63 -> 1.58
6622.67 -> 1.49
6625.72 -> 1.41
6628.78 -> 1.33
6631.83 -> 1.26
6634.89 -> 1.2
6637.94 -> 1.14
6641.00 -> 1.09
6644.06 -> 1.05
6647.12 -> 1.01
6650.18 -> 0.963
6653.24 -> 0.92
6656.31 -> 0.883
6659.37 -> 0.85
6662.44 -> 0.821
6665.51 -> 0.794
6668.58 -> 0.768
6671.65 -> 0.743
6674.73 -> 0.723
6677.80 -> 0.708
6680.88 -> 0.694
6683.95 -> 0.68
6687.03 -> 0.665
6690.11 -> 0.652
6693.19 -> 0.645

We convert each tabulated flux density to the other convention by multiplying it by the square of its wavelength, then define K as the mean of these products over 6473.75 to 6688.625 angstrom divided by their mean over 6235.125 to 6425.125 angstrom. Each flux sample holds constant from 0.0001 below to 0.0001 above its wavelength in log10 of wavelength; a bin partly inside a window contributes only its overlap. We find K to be 2.34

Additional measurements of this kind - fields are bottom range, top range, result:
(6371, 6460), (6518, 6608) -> 2.46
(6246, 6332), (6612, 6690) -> 1.90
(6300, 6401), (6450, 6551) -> 1.97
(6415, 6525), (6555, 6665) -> 1.65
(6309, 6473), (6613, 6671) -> 1.67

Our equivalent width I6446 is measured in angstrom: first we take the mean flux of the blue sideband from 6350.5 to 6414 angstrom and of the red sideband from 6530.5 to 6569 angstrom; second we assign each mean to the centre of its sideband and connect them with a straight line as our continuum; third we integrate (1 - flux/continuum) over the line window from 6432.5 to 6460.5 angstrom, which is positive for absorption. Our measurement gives 6.88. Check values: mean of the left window 0.714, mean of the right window 1.78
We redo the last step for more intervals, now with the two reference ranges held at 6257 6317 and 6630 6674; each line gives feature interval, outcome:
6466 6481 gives -3.0 angstrom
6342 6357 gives 1.1 angstrom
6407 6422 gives -1.1 angstrom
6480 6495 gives -4.4 angstrom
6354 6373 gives 0.4 angstrom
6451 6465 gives -1.7 angstrom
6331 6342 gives 1.1 angstrom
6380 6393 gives 0.0 angstrom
